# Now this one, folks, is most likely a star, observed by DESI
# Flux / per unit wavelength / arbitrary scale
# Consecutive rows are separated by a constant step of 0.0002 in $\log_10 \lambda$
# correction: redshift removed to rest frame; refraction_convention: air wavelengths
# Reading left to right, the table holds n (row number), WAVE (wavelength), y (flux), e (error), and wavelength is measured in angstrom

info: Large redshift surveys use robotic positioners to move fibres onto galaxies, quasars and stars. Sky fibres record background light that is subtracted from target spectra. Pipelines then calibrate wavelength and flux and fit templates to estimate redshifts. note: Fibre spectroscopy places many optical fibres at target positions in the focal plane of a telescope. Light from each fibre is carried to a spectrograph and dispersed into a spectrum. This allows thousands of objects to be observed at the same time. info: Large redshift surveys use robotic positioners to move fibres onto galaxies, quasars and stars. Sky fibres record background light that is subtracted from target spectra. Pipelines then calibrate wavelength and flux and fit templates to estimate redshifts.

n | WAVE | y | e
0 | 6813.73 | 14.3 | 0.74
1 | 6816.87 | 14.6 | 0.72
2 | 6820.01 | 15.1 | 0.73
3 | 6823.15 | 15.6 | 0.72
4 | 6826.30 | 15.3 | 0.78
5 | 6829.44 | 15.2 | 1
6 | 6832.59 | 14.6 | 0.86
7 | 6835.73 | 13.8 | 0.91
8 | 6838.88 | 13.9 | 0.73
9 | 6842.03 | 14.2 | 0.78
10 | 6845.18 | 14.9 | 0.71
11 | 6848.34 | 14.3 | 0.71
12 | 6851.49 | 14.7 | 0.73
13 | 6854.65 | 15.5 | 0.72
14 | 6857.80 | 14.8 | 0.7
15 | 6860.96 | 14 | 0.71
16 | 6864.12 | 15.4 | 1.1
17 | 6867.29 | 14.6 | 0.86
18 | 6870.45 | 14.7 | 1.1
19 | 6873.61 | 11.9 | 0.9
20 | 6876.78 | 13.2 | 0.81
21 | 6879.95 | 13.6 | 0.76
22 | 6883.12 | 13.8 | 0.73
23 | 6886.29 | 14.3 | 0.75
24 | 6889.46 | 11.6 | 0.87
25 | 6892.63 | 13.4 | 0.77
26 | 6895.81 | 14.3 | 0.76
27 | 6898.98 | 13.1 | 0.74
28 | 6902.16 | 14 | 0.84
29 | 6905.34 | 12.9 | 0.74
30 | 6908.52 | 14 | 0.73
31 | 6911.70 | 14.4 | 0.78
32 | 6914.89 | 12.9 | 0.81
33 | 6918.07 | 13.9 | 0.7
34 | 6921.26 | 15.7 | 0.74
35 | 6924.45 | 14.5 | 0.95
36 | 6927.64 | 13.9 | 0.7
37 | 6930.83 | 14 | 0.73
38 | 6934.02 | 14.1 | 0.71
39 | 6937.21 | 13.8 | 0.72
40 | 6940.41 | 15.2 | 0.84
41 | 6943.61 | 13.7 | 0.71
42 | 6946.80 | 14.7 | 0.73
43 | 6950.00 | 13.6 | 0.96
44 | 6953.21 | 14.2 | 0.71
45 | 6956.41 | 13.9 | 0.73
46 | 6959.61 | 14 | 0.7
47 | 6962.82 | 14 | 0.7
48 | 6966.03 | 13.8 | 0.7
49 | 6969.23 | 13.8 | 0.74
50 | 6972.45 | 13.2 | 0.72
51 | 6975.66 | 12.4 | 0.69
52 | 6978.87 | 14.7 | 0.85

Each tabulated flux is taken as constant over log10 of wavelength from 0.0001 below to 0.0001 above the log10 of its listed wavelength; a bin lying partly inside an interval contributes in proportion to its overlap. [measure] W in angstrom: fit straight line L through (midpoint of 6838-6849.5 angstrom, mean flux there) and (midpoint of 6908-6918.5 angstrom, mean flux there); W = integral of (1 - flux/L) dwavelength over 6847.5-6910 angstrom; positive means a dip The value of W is 0.7 angstrom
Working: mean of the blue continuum 14.3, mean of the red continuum 13.8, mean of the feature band 13.9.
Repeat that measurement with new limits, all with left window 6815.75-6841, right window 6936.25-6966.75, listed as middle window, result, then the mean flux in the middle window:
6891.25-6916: 1.23 angstrom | 13.6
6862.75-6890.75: 1.57 angstrom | 13.7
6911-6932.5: 0.12 angstrom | 14.2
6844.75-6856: -0.15 angstrom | 14.8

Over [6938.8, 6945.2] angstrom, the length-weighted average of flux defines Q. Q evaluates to 14.4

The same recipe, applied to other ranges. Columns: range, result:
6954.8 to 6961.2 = 14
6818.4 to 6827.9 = 15.3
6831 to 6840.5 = 14.1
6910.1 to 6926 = 14.3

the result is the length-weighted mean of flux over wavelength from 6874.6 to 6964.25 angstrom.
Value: 13.9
